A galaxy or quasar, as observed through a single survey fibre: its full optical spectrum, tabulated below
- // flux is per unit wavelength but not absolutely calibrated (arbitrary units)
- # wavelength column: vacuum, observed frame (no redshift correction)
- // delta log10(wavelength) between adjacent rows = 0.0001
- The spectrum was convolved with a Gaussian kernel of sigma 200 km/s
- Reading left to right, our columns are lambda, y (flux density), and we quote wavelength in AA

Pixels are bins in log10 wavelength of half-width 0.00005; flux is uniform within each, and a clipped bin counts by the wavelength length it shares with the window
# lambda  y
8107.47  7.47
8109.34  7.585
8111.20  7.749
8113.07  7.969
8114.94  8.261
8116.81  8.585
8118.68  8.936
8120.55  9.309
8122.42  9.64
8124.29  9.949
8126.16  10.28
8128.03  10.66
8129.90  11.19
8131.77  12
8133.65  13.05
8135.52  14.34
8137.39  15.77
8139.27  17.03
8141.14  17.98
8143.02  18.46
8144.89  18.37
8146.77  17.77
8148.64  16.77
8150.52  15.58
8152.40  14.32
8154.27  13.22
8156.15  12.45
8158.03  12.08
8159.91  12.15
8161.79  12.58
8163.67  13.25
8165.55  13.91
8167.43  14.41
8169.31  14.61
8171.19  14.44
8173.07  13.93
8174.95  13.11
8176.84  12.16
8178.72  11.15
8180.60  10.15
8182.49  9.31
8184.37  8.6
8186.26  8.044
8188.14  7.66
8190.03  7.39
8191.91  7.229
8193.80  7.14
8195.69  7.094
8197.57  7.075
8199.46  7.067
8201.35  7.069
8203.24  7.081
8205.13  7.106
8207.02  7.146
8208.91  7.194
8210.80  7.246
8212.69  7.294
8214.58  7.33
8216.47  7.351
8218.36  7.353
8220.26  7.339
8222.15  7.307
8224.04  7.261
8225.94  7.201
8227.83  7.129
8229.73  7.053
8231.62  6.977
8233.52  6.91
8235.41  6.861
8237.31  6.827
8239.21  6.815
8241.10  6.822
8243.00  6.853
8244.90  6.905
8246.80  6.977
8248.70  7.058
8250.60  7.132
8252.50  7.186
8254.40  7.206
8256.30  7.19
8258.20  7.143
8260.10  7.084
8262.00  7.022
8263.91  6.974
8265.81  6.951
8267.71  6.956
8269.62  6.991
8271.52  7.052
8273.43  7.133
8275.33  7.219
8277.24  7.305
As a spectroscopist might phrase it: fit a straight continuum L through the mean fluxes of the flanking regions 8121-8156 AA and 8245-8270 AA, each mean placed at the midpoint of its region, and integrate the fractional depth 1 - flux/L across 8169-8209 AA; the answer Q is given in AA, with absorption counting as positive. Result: 7.6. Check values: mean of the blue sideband 14.1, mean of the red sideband 7.06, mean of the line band 9.12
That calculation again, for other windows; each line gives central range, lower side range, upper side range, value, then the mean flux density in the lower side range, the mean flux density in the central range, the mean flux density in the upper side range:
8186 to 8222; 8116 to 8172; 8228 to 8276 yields 9.4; 13.4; 7.26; 7.01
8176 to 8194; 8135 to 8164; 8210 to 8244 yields 4.1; 15.2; 8.94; 7.11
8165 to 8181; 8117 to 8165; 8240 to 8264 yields -2.2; 13.4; 13.2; 7.04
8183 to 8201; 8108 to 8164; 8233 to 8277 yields 4.4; 12.5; 7.51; 7.02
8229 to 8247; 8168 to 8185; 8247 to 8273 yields 3.2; 12.1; 6.9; 7.07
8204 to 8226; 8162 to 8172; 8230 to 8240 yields 4.1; 14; 7.26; 6.89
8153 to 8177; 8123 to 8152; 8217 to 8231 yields -2.2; 14.5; 13.3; 7.23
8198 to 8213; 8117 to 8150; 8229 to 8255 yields 3.3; 13.5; 7.14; 6.97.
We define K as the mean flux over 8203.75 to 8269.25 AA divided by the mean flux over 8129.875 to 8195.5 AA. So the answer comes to 0.55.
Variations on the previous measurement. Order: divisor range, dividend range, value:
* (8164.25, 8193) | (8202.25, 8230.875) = 0.65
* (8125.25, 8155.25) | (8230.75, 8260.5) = 0.47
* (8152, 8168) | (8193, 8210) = 0.54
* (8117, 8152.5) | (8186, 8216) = 0.53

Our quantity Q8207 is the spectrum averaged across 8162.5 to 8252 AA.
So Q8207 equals 8.49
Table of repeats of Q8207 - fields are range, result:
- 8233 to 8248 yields 6.87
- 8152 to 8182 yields 12.9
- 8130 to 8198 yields 12.6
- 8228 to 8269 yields 7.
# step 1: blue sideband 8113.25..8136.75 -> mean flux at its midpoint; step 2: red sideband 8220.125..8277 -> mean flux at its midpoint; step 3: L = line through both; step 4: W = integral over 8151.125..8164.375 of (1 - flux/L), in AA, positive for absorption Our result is -4.6 AA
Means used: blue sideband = 10.5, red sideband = 7.05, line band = 12.9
